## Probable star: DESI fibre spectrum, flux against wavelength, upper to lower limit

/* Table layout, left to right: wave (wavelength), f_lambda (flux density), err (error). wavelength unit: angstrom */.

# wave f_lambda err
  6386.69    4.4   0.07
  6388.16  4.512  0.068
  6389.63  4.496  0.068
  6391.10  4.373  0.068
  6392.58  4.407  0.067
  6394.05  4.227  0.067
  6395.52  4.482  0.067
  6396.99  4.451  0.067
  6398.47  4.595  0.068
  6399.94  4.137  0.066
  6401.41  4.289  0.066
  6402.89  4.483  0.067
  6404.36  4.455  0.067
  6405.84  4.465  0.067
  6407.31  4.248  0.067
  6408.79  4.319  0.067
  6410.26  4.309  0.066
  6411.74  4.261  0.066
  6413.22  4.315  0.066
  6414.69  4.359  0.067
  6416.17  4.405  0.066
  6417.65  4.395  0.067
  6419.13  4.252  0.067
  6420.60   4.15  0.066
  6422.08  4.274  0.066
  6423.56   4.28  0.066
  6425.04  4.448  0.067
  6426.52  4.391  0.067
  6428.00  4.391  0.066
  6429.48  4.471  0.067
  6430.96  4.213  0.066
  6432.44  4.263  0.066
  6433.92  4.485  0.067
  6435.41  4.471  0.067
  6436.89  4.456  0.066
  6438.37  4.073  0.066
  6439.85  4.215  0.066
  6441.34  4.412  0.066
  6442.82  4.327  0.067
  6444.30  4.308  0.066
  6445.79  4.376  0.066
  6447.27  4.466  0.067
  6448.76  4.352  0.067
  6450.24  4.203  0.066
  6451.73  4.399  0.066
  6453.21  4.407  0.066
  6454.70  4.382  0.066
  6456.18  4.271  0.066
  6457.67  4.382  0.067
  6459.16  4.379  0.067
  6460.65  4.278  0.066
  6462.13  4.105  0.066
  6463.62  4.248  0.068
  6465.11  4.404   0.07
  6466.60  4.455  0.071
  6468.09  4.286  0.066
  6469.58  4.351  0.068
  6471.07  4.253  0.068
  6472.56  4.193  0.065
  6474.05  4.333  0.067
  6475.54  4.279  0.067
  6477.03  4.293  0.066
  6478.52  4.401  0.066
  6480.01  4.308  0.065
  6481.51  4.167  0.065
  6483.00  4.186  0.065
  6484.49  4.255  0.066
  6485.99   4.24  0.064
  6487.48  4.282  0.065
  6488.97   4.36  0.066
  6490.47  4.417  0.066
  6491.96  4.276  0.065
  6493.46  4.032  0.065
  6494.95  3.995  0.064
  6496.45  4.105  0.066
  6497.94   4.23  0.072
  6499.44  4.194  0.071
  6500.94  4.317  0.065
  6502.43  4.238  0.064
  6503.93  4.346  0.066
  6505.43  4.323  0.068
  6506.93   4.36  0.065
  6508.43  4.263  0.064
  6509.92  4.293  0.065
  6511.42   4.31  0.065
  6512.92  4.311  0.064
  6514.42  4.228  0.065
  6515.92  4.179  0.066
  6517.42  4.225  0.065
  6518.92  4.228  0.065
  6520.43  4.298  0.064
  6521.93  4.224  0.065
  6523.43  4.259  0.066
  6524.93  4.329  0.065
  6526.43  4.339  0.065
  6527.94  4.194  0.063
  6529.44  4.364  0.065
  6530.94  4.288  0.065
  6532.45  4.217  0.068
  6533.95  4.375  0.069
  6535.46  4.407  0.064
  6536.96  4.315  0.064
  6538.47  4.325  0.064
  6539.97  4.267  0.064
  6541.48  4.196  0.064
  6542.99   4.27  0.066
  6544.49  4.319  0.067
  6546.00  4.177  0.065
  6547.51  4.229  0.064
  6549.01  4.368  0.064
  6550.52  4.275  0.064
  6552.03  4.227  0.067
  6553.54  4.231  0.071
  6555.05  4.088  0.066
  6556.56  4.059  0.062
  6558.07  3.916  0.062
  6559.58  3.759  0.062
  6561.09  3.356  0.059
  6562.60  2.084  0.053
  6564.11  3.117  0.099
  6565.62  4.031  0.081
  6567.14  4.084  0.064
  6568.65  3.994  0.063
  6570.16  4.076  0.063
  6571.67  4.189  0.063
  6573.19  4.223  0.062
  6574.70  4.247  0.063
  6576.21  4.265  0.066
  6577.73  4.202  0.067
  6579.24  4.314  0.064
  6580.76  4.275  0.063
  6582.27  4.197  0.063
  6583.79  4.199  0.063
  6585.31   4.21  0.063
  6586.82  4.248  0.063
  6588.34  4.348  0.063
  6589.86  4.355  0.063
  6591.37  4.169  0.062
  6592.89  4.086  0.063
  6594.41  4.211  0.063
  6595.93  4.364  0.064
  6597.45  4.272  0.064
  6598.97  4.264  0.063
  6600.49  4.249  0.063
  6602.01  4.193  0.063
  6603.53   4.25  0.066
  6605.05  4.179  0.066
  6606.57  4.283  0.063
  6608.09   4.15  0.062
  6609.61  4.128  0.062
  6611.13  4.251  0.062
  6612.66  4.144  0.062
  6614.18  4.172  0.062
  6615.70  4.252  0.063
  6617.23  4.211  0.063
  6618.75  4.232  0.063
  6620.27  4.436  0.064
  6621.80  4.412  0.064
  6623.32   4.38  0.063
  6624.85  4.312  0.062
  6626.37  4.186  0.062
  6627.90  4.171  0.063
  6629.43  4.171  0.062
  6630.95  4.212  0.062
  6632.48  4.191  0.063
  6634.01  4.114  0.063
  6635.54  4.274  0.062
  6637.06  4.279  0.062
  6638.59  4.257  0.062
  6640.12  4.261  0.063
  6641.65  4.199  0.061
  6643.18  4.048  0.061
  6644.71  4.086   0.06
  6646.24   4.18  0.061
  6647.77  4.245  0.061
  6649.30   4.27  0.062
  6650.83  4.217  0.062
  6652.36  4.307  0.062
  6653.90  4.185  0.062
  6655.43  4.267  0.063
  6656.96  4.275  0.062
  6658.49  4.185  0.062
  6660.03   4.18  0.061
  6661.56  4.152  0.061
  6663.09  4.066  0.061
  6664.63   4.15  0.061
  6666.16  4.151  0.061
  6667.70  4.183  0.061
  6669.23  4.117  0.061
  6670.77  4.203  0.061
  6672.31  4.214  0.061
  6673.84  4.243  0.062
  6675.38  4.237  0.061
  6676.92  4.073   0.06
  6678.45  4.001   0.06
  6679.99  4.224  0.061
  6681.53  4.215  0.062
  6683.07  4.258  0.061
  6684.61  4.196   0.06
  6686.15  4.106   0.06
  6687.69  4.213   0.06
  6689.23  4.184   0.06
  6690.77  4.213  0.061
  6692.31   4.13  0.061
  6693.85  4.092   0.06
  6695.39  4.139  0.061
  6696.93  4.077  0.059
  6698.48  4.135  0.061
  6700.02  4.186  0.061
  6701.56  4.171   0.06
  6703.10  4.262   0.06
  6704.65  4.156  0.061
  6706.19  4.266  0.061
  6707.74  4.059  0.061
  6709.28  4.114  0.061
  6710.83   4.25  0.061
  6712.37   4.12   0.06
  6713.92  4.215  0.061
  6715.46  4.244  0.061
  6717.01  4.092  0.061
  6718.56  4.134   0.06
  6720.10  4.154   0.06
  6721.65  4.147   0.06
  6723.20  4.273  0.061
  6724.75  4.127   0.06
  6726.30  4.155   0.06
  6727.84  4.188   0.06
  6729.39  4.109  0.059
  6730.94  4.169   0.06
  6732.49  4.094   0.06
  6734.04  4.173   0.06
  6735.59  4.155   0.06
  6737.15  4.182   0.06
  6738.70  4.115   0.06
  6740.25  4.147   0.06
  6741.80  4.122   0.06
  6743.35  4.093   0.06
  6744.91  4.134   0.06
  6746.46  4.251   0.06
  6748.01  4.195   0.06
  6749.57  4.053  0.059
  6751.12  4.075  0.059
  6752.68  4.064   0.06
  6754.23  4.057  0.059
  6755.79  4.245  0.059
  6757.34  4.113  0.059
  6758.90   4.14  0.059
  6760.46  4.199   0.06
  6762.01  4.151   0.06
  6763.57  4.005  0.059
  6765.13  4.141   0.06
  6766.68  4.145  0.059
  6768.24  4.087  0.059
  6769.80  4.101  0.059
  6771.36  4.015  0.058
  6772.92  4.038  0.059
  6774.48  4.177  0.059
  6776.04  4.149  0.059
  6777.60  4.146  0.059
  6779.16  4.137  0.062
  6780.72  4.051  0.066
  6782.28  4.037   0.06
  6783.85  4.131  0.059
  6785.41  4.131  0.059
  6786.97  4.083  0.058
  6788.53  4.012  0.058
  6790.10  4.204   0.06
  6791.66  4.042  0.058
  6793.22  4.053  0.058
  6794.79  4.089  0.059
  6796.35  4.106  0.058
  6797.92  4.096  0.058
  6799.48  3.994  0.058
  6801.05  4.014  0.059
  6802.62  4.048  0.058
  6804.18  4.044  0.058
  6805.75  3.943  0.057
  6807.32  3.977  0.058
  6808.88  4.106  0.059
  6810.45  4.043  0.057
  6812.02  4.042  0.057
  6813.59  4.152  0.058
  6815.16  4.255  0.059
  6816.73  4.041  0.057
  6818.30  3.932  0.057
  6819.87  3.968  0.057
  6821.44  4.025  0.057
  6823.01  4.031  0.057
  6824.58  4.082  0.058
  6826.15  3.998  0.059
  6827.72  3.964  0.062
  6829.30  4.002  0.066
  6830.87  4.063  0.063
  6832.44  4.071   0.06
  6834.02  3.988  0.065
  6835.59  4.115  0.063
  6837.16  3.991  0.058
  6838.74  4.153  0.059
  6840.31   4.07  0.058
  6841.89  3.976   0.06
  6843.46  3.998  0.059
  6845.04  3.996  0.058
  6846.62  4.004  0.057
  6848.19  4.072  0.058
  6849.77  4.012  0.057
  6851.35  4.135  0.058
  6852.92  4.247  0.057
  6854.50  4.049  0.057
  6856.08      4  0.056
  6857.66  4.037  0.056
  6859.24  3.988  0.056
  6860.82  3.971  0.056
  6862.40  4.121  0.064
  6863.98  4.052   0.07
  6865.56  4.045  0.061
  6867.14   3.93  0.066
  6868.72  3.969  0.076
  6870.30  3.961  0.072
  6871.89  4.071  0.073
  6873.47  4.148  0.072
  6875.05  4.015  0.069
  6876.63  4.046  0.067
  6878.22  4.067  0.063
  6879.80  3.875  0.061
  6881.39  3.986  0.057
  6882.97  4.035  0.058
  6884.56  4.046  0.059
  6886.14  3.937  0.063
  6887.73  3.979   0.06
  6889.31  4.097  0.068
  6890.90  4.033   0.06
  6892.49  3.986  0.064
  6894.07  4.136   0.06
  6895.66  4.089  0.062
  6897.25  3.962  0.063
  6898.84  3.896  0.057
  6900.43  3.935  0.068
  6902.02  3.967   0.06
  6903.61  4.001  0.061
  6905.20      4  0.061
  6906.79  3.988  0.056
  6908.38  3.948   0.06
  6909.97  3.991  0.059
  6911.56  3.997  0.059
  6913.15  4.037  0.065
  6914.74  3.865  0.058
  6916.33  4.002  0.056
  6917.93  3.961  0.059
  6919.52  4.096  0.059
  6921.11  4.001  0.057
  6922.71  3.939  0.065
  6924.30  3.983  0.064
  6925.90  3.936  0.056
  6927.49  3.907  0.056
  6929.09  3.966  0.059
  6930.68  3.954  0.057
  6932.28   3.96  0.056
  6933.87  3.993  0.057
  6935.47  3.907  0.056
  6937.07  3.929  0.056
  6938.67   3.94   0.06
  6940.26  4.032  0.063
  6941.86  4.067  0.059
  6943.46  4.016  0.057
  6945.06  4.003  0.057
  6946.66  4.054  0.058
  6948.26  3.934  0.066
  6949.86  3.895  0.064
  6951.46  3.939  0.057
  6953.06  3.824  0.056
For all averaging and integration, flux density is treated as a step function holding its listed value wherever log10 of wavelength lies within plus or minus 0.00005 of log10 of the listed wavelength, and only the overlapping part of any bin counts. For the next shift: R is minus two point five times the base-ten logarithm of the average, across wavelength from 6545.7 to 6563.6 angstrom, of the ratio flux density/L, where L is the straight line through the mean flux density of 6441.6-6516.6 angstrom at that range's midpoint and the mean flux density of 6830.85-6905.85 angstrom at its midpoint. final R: 0.096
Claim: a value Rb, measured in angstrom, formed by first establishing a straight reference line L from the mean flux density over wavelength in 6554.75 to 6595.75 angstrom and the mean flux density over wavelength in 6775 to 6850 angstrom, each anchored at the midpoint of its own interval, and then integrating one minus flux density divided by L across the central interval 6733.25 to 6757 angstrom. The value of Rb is -0.5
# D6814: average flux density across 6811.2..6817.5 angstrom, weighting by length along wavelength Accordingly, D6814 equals 4.12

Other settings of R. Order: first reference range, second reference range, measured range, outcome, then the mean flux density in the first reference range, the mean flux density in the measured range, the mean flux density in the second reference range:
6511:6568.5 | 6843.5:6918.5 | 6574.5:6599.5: -0.04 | 4.11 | 4.25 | 4.01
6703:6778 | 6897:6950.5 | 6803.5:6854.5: 0.00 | 4.14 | 4.05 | 3.97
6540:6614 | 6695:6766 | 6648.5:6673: -0.02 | 4.11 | 4.19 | 4.15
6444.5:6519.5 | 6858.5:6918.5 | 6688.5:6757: -0.01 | 4.28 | 4.15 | 4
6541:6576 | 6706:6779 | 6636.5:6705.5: -0.03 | 3.98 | 4.18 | 4.14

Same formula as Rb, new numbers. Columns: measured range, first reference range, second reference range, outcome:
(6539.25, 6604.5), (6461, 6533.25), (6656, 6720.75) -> 1.9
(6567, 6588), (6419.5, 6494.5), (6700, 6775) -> 0.2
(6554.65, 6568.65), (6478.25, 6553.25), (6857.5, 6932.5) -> 2.0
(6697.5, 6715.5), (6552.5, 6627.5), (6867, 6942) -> -0.5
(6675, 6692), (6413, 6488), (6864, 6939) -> -0.1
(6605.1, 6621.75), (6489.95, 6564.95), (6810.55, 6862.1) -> -0.4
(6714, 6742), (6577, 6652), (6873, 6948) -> -0.1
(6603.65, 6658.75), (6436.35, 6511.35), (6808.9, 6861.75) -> -0.6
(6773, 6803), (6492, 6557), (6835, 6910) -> -0.1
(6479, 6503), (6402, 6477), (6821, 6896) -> 0.4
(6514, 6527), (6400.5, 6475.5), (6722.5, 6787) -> 0.1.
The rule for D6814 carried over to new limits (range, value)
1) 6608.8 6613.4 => 4.17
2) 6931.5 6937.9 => 3.95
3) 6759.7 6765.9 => 4.12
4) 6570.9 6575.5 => 4.22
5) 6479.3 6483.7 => 4.22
